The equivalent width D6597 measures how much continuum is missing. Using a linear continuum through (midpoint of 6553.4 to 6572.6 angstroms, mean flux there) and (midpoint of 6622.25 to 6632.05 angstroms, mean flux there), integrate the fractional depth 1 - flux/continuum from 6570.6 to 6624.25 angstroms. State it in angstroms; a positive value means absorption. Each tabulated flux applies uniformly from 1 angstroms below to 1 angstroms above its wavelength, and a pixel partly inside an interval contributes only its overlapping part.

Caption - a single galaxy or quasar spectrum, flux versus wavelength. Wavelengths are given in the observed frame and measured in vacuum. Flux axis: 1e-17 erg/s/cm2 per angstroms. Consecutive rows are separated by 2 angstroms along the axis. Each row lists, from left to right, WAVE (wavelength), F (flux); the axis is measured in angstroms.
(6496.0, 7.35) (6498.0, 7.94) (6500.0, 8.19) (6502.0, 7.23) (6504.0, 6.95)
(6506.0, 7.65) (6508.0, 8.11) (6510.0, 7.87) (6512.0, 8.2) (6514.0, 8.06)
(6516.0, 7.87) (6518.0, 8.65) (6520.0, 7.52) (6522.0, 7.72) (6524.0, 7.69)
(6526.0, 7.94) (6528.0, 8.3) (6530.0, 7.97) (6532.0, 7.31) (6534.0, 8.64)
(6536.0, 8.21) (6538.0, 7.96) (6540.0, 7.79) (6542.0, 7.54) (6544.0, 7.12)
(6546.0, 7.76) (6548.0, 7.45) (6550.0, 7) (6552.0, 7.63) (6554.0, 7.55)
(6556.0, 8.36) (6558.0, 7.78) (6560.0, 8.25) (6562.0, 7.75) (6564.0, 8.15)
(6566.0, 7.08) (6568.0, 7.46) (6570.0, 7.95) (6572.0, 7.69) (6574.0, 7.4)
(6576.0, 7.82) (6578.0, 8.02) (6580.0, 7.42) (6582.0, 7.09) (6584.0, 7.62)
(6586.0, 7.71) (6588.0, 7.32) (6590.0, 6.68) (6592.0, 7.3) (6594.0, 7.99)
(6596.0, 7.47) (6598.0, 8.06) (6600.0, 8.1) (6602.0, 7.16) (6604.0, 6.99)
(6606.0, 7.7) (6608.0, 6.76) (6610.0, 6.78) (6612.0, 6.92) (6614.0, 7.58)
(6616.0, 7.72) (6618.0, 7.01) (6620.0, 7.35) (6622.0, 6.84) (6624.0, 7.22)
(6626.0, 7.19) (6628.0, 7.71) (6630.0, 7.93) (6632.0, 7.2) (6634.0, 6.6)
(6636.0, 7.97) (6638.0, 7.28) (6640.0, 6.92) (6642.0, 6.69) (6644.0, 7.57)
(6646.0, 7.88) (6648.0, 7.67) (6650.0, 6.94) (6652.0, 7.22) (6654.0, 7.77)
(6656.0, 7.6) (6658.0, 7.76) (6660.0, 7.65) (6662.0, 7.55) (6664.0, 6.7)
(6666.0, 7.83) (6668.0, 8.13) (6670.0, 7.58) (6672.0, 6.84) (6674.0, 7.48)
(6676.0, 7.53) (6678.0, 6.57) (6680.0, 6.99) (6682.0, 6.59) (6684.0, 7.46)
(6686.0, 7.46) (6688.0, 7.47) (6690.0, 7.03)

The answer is 1.4 angstroms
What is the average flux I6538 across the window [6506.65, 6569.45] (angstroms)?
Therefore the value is 7.83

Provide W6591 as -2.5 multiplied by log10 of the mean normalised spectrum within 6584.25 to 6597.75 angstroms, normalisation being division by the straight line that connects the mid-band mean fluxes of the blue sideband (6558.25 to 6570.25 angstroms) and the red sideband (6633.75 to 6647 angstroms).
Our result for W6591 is 0.02 mag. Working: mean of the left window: 7.76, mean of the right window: 7.31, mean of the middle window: 7.46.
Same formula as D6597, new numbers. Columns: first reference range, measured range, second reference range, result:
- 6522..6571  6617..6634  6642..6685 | 0.55 angstroms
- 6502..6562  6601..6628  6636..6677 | 1.34 angstroms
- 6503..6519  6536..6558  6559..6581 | 0.43 angstroms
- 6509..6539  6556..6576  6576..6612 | -0.29 angstroms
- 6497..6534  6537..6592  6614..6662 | 0.52 angstroms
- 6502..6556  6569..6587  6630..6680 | -0.02 angstroms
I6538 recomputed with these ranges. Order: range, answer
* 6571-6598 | 7.52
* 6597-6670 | 7.39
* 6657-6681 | 7.38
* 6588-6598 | 7.43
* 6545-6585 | 7.66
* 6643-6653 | 7.46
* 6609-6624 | 7.17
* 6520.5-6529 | 7.89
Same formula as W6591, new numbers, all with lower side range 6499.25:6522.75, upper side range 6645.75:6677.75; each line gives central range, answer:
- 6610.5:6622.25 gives 0.05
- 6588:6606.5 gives 0.02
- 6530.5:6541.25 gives -0.03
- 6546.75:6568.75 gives 0.01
